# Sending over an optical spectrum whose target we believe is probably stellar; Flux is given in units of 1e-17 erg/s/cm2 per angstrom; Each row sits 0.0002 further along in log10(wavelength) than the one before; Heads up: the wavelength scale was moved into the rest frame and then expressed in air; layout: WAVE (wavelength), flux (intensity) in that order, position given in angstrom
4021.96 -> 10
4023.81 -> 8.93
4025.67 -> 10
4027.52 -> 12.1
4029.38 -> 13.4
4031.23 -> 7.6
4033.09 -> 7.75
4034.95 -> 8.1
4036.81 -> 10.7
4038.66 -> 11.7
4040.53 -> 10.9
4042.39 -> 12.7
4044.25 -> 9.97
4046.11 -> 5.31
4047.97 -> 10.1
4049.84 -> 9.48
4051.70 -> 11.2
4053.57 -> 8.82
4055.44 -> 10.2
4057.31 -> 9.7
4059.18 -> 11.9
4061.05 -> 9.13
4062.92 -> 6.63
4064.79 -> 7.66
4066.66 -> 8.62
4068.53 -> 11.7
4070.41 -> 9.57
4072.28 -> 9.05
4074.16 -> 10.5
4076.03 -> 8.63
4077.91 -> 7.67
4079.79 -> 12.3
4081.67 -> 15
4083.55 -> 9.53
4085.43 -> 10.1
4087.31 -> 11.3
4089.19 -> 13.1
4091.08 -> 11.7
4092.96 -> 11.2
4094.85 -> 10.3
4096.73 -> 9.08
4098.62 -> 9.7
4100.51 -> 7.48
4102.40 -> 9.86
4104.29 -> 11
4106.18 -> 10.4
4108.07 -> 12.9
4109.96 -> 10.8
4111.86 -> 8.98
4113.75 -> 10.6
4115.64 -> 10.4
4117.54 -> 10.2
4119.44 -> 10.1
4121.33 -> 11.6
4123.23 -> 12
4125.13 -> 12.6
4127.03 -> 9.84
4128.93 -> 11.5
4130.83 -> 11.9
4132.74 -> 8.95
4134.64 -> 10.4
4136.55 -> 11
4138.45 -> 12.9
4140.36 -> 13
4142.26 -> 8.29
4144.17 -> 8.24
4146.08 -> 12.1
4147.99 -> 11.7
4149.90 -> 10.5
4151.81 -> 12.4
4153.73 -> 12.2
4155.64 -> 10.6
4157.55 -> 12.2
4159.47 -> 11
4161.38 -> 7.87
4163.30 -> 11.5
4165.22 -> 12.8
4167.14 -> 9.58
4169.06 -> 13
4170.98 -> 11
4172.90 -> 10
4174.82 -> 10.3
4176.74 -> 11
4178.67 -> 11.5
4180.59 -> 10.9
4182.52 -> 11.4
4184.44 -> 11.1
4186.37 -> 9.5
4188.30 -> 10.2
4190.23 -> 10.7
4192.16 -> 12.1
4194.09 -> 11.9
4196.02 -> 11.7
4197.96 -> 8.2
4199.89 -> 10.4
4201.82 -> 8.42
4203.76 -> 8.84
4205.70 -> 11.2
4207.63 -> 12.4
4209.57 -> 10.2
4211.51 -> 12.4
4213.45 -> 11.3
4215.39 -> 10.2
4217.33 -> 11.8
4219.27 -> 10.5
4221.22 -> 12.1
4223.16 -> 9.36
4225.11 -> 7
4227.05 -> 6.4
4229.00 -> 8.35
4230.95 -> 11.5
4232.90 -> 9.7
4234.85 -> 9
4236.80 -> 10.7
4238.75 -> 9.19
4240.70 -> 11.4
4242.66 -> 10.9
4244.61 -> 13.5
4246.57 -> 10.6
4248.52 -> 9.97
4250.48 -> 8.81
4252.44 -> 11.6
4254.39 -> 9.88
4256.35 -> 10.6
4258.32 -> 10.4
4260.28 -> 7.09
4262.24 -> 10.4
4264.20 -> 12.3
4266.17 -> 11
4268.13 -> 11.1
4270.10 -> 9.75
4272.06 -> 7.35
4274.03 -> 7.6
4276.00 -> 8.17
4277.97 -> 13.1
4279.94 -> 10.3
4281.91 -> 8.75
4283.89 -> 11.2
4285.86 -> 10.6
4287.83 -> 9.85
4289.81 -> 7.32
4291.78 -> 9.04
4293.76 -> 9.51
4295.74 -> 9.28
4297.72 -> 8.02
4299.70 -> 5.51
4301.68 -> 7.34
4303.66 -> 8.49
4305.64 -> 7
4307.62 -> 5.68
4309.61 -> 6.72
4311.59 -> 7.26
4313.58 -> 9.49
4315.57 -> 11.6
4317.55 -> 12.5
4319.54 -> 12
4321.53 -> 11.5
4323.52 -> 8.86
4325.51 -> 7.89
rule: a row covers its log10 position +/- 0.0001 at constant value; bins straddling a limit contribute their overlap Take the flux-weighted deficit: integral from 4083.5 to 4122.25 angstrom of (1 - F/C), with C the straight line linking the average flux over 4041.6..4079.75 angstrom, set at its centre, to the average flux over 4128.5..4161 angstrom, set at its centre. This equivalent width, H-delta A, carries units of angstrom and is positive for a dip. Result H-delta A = -0.9 angstrom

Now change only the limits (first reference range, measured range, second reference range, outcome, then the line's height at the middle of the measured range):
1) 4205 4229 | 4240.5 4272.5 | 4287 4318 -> -3.4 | 9.4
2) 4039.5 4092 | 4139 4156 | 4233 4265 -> -1.4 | 10.2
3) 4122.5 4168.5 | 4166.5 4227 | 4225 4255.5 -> -0.6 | 10.5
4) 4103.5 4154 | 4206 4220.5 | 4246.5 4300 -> -1.5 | 10.2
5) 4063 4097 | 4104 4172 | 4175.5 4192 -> -2.5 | 10.6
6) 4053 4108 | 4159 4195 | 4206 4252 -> -2.3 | 10.3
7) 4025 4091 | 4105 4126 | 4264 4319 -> -2.4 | 9.84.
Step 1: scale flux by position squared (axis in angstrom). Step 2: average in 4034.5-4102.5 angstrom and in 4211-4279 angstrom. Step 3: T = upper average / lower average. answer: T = 1.10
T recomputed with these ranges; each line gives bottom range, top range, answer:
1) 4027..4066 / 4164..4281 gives 1.16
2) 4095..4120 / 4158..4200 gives 1.11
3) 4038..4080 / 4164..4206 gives 1.18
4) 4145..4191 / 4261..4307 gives 0.88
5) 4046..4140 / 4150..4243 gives 1.07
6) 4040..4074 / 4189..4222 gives 1.21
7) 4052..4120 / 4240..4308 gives 1.03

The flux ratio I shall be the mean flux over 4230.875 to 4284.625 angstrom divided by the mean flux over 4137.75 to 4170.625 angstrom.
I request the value 0.91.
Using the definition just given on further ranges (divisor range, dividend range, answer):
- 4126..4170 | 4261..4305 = 0.85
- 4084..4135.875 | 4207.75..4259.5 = 0.97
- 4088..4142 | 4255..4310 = 0.84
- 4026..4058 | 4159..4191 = 1.08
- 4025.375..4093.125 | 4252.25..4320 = 0.92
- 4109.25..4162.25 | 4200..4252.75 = 0.94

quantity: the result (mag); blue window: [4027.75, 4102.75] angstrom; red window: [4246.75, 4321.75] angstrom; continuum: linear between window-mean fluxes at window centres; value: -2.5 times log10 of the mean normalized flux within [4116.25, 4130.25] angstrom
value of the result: -0.13 mag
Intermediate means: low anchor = 10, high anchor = 9.41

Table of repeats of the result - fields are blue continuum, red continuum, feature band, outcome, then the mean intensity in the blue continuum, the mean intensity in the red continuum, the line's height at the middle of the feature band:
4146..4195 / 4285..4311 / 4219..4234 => 0.05 mag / 11.1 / 8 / 9.74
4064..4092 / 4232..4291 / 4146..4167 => -0.10 mag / 10.4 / 10.1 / 10.3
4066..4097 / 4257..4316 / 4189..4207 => -0.08 mag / 10.6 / 9.02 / 9.7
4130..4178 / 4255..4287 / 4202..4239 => 0.03 mag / 11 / 9.98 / 10.4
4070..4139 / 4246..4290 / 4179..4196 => -0.08 mag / 10.6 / 9.94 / 10.3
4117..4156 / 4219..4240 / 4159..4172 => -0.04 mag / 11.1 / 9.43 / 10.6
